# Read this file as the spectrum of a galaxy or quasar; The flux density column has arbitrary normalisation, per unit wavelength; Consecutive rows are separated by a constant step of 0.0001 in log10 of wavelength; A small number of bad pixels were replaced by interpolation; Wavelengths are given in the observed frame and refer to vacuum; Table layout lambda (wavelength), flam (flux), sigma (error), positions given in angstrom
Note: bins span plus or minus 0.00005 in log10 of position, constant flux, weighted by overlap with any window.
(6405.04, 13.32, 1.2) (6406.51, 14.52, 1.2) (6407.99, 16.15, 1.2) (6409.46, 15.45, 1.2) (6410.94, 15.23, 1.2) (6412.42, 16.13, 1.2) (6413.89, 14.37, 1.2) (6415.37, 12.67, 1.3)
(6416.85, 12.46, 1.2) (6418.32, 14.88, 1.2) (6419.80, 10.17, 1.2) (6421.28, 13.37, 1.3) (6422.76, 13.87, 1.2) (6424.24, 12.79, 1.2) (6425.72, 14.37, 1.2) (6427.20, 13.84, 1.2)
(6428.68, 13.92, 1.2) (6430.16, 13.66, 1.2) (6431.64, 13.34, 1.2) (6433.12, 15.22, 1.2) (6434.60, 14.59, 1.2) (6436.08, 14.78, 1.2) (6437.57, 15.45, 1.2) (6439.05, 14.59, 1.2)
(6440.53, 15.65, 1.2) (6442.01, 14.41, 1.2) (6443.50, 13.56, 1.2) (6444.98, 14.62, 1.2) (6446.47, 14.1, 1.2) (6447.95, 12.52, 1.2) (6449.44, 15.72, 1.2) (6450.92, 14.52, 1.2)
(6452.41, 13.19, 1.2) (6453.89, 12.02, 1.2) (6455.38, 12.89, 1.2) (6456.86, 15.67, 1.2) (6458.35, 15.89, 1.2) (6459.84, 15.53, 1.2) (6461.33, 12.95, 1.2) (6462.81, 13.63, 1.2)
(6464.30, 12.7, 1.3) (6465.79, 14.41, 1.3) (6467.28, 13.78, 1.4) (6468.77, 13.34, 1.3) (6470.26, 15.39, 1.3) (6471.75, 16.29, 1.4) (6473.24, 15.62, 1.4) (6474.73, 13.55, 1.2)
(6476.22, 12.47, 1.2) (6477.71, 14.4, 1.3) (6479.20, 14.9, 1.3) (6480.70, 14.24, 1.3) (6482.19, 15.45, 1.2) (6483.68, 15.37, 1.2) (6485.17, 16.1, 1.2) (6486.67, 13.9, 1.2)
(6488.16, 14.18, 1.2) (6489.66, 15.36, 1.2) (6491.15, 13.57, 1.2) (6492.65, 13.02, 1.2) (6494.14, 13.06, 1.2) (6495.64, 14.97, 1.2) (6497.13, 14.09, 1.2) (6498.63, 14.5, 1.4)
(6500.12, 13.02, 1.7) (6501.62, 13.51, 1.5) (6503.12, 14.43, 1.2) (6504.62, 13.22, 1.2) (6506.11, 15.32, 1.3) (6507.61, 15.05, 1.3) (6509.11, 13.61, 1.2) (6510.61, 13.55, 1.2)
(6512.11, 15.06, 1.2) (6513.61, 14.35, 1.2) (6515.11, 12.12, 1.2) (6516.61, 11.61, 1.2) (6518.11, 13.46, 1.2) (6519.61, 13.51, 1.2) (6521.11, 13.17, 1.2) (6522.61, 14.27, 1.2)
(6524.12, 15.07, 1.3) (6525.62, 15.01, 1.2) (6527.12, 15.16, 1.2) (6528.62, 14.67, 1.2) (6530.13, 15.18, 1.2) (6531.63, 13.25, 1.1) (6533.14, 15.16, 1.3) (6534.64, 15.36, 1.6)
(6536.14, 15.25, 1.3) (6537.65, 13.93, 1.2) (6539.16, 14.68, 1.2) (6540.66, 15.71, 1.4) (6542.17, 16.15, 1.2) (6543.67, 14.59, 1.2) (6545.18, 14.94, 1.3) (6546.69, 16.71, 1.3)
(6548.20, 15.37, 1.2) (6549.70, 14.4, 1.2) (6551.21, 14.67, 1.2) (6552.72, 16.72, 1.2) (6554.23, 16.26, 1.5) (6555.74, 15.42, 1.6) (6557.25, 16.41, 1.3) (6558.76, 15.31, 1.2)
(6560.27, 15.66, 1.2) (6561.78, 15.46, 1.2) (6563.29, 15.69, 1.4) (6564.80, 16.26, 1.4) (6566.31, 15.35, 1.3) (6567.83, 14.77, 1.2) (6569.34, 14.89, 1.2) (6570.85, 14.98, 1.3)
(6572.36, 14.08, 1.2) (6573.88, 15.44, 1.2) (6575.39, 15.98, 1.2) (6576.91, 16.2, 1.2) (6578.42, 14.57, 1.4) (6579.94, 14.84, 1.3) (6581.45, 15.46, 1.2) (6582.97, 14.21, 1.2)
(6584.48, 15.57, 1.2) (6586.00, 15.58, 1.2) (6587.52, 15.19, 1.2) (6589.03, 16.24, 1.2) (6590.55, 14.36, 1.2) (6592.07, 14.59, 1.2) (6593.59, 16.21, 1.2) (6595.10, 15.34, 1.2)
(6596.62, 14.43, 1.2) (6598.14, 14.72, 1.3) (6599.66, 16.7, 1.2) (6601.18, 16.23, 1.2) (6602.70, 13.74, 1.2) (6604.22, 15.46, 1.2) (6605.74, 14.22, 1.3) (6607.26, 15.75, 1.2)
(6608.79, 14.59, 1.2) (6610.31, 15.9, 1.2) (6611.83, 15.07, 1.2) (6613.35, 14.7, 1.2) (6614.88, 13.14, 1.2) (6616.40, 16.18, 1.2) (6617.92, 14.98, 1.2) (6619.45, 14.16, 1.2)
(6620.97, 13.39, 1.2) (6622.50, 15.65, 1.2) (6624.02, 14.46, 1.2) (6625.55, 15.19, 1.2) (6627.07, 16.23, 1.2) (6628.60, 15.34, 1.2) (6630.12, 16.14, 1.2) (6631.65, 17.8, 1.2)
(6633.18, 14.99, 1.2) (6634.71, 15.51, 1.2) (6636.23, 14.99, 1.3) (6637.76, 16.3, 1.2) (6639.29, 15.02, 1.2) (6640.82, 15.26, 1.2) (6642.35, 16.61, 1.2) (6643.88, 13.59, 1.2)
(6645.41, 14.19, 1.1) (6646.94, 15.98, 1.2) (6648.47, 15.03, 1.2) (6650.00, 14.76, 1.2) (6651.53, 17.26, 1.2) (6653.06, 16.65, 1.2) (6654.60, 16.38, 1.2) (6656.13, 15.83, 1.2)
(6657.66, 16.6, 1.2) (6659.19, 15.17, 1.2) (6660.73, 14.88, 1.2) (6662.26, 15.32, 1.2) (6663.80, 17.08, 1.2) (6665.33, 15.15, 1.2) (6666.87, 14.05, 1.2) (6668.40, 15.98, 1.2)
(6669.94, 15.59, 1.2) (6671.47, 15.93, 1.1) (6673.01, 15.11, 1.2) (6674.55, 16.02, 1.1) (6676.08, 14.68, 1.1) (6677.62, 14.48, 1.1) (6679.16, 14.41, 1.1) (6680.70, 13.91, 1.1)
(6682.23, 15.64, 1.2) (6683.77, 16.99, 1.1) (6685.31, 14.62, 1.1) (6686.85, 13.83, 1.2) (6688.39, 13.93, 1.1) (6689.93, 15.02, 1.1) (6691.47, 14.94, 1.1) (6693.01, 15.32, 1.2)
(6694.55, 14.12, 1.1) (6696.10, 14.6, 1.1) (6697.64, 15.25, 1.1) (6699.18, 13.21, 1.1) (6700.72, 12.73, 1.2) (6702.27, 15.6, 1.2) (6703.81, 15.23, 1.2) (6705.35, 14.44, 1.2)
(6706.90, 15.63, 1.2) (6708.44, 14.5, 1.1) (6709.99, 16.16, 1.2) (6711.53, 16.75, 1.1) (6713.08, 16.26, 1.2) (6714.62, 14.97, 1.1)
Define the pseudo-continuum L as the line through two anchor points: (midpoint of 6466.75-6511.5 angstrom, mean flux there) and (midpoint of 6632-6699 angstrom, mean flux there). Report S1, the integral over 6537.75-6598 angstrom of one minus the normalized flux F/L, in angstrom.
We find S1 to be -2.4 angstrom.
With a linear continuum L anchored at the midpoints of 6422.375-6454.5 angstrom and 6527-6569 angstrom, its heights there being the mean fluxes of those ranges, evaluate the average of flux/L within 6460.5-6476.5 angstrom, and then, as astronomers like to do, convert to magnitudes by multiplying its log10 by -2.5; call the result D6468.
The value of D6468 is 0.03 mag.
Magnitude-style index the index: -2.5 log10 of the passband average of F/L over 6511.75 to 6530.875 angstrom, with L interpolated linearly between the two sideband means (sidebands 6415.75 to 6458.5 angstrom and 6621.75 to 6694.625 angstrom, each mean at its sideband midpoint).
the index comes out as 0.04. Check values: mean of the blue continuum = 14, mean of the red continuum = 15.4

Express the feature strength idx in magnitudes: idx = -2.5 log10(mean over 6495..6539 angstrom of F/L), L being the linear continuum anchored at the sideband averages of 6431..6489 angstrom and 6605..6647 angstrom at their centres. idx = 0.037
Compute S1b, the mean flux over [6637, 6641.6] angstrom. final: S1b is 15.5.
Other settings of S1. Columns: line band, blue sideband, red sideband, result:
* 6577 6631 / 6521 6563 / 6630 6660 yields 1.27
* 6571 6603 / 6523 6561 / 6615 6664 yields 0.22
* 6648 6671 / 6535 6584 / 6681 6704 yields -1.34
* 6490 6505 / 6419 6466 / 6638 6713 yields 0.51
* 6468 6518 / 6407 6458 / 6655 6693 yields 0.76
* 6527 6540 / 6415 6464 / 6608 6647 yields -0.13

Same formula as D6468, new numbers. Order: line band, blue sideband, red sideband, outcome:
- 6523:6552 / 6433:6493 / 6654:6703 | -0.03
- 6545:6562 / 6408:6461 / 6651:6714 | -0.07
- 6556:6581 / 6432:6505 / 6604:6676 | -0.03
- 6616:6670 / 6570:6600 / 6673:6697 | -0.03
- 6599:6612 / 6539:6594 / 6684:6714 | 0.00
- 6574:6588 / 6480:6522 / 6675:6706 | -0.07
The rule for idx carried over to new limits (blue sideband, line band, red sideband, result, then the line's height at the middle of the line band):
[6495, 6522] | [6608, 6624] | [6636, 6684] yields 0.02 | 15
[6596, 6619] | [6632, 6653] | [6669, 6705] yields -0.03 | 15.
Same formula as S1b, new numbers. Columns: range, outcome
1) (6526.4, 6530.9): 15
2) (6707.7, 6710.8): 15.4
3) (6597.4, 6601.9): 15.9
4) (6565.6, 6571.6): 15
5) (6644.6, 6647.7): 15.1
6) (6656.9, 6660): 15.9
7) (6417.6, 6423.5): 13.1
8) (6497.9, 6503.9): 13.9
